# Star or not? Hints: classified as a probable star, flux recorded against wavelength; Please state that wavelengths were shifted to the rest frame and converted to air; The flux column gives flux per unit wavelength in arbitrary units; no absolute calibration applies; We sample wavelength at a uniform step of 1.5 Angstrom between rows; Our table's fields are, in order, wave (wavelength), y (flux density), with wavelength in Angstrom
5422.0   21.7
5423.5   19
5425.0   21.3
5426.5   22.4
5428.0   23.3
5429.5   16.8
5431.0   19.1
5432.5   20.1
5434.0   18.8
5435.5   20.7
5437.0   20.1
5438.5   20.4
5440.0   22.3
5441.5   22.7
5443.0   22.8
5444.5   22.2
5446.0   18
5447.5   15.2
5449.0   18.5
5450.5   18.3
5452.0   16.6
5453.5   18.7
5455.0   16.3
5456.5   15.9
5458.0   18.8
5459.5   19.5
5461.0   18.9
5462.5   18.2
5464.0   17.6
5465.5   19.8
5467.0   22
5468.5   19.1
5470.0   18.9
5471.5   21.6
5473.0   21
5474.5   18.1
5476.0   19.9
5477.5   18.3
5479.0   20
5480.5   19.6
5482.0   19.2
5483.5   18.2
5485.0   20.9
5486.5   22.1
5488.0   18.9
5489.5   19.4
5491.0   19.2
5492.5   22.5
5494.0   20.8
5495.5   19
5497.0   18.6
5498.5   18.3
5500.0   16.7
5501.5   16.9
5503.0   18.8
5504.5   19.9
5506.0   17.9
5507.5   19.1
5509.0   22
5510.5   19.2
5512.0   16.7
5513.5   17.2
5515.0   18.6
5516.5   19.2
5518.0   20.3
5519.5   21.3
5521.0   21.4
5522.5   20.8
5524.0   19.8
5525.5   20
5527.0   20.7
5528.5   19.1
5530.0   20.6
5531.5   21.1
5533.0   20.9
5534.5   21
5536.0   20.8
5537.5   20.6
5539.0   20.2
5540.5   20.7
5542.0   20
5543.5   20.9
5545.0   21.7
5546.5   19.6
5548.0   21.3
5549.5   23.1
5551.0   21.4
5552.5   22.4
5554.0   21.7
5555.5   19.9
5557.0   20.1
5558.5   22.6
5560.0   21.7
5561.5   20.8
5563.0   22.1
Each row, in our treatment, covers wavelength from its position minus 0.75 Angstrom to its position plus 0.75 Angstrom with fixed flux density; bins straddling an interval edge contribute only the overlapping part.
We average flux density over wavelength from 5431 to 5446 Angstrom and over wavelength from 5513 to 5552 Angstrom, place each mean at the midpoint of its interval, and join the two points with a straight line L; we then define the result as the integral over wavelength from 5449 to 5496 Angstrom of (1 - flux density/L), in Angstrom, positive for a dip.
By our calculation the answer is 3.3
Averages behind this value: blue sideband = 20.9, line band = 19.3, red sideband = 20.5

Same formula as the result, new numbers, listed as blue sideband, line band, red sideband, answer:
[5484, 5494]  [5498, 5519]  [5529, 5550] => 2.0 Angstrom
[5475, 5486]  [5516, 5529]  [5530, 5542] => 0.0 Angstrom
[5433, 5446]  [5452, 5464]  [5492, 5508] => 1.4 Angstrom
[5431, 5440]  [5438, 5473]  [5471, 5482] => 1.2 Angstrom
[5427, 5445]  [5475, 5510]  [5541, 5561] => 2.7 Angstrom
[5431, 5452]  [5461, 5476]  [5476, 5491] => 0.1 Angstrom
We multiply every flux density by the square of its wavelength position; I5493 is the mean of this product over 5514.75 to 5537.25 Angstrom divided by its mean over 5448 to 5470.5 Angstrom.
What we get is 1.13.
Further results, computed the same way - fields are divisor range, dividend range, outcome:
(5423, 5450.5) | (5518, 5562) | 1.08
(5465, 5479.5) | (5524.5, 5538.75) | 1.05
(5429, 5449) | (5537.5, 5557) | 1.10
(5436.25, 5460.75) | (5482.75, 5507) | 1.02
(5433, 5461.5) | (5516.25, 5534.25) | 1.10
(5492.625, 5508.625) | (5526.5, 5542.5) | 1.10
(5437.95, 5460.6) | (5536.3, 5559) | 1.14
